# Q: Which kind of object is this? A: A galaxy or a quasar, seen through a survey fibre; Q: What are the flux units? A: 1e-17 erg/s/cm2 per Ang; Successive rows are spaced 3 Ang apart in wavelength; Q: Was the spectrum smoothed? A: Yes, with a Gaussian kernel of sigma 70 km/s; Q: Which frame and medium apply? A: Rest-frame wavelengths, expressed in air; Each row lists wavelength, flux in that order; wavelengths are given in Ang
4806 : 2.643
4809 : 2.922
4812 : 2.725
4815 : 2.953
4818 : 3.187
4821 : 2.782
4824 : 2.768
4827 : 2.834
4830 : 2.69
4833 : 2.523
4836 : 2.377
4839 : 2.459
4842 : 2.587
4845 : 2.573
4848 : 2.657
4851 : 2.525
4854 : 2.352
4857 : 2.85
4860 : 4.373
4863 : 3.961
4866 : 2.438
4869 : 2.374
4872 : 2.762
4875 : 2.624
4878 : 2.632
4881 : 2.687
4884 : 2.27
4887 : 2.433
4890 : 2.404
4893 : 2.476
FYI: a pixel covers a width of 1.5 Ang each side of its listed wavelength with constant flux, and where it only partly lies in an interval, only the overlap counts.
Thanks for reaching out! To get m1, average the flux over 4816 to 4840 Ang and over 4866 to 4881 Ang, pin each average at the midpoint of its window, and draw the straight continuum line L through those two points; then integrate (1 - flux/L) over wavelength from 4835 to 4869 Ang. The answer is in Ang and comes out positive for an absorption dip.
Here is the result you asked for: -2.2 Ang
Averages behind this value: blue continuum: 2.71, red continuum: 2.59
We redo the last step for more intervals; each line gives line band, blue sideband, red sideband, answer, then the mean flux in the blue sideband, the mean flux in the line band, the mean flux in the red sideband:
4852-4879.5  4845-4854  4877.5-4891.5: -4.5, 2.55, 2.92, 2.47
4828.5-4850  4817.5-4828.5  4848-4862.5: 3.0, 2.87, 2.55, 3.05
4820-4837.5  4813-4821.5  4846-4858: 1.2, 2.98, 2.66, 2.58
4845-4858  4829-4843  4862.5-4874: 0.3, 2.52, 2.58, 2.78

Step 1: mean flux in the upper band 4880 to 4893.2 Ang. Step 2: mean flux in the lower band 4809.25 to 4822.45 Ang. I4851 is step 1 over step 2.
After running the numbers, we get 0.8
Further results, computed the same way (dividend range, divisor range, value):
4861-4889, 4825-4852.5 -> 1.05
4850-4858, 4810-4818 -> 0.88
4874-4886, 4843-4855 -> 1.00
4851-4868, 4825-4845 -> 1.20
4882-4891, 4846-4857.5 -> 0.93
